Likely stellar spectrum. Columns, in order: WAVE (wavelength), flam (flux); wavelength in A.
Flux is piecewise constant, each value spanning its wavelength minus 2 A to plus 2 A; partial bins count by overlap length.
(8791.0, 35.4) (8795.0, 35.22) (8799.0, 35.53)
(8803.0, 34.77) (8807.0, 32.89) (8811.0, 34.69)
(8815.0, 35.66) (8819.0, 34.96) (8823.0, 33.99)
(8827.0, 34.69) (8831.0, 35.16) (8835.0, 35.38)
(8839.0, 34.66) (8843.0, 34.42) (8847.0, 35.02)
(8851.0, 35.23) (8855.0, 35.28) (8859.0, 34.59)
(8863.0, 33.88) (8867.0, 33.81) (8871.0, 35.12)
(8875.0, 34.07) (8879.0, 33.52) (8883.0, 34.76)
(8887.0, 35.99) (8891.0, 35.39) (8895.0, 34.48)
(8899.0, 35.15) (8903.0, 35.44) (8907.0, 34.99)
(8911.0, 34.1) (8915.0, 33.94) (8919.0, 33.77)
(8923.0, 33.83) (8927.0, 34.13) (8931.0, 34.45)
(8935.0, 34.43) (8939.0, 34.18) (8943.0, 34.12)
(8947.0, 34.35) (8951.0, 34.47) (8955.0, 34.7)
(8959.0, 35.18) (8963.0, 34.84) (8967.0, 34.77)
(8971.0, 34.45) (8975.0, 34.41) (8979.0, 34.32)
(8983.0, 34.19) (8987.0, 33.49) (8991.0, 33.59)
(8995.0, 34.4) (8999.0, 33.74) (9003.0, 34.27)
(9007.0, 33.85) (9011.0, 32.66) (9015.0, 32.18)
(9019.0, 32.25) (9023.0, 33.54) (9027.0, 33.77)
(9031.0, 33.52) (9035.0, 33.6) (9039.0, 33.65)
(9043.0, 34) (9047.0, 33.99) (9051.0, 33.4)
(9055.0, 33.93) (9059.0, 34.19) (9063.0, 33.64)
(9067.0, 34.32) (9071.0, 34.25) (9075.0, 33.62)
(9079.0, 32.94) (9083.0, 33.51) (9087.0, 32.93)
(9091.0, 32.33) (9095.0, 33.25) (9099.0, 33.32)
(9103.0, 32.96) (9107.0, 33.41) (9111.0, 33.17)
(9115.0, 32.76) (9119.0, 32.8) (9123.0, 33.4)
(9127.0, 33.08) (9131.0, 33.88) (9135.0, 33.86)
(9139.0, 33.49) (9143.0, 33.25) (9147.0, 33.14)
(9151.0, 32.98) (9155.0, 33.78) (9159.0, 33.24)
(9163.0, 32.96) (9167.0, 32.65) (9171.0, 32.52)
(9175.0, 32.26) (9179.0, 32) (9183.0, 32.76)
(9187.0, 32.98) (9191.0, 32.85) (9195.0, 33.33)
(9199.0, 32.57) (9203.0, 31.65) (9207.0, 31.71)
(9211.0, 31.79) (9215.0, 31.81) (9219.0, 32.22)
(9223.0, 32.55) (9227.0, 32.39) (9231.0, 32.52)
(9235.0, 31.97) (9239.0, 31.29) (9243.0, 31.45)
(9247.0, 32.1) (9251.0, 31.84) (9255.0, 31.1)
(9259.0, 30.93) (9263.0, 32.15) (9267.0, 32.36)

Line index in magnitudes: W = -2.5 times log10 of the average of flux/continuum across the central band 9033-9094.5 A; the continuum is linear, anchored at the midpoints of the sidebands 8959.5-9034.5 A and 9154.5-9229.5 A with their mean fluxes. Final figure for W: -0.01 mag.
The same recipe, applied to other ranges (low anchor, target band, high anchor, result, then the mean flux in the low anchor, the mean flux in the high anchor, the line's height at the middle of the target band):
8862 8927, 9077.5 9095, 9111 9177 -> 0.02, 34.5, 33.1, 33.4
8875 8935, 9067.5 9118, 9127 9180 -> 0.01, 34.5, 33.1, 33.5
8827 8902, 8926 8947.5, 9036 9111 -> 0.00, 34.8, 33.5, 34.3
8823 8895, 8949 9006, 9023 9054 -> -0.01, 34.7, 33.7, 34.1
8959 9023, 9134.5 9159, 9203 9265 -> -0.03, 33.9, 31.8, 32.6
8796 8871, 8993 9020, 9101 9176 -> 0.01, 34.7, 33.1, 33.8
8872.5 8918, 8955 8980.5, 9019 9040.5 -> -0.02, 34.7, 33.5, 34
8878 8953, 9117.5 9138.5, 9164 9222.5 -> -0.02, 34.5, 32.4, 32.9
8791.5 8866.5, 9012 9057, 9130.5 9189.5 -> 0.01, 34.8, 33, 33.7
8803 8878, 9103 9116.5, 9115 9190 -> 0.01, 34.6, 33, 33.3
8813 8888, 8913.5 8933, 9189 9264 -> 0.01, 34.7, 32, 34.2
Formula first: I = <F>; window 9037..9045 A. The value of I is 33.8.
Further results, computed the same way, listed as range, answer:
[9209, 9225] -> 32.1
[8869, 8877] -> 34.6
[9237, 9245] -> 31.4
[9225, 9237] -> 32.3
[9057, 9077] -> 34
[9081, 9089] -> 33.2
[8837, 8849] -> 34.7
